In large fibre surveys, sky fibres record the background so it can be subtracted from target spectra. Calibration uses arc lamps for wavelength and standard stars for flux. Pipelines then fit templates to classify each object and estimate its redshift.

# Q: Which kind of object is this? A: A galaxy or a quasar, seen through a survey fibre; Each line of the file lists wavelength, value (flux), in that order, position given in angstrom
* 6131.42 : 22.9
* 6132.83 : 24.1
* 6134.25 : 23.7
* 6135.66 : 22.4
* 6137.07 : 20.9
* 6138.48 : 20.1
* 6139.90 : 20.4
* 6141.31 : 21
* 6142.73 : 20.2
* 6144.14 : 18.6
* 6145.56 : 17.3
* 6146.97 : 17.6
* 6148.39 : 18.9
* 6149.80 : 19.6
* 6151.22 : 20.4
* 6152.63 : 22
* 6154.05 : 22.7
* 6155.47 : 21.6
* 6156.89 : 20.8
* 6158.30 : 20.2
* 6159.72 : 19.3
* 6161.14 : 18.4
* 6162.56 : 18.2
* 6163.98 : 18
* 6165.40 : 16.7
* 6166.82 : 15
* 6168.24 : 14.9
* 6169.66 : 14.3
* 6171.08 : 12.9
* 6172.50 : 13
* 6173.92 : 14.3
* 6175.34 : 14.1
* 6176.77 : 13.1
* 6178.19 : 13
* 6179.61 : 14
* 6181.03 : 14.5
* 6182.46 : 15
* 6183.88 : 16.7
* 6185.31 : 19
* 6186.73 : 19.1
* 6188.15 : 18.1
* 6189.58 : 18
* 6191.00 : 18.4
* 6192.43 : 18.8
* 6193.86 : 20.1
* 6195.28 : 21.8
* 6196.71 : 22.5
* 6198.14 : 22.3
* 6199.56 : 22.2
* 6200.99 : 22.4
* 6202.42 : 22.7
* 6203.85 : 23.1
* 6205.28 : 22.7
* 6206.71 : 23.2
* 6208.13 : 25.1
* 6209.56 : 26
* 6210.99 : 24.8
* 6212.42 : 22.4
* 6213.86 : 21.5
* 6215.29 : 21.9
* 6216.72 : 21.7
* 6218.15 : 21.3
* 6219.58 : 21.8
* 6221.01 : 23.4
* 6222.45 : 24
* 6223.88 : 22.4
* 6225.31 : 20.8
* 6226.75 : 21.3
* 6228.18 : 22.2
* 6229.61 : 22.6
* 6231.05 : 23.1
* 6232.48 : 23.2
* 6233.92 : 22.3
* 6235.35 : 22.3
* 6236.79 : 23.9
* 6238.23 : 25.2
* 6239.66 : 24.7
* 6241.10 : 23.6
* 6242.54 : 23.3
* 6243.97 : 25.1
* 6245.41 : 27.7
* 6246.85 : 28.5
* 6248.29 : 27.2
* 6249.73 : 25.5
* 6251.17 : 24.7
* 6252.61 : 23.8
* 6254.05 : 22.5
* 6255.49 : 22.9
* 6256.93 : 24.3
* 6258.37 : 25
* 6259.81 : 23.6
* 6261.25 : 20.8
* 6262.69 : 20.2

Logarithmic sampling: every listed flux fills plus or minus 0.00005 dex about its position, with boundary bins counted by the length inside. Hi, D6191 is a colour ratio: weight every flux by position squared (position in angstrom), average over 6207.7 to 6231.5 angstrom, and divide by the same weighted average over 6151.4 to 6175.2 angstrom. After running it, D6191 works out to 1.31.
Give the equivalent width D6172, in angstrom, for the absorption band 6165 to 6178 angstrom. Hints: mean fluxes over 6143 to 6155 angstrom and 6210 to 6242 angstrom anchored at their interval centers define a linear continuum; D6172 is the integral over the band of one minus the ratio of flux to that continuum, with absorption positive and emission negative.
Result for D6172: 4.1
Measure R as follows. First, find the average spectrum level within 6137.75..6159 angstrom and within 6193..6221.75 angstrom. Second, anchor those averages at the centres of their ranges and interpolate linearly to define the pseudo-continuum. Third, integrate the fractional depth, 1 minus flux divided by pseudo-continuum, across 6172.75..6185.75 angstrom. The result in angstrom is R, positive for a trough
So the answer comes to 4.08 angstrom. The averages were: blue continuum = 20.1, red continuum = 22.6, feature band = 14.7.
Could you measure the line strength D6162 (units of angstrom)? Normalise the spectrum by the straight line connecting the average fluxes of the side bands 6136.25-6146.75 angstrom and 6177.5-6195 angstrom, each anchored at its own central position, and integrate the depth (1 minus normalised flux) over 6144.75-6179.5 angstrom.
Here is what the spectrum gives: 2.5 angstrom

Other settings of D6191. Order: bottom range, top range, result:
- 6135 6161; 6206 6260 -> 1.21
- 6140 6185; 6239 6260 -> 1.47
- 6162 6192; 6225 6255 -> 1.56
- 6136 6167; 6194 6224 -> 1.19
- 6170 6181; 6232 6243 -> 1.77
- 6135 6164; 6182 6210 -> 1.06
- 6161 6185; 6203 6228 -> 1.53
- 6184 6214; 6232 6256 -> 1.15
